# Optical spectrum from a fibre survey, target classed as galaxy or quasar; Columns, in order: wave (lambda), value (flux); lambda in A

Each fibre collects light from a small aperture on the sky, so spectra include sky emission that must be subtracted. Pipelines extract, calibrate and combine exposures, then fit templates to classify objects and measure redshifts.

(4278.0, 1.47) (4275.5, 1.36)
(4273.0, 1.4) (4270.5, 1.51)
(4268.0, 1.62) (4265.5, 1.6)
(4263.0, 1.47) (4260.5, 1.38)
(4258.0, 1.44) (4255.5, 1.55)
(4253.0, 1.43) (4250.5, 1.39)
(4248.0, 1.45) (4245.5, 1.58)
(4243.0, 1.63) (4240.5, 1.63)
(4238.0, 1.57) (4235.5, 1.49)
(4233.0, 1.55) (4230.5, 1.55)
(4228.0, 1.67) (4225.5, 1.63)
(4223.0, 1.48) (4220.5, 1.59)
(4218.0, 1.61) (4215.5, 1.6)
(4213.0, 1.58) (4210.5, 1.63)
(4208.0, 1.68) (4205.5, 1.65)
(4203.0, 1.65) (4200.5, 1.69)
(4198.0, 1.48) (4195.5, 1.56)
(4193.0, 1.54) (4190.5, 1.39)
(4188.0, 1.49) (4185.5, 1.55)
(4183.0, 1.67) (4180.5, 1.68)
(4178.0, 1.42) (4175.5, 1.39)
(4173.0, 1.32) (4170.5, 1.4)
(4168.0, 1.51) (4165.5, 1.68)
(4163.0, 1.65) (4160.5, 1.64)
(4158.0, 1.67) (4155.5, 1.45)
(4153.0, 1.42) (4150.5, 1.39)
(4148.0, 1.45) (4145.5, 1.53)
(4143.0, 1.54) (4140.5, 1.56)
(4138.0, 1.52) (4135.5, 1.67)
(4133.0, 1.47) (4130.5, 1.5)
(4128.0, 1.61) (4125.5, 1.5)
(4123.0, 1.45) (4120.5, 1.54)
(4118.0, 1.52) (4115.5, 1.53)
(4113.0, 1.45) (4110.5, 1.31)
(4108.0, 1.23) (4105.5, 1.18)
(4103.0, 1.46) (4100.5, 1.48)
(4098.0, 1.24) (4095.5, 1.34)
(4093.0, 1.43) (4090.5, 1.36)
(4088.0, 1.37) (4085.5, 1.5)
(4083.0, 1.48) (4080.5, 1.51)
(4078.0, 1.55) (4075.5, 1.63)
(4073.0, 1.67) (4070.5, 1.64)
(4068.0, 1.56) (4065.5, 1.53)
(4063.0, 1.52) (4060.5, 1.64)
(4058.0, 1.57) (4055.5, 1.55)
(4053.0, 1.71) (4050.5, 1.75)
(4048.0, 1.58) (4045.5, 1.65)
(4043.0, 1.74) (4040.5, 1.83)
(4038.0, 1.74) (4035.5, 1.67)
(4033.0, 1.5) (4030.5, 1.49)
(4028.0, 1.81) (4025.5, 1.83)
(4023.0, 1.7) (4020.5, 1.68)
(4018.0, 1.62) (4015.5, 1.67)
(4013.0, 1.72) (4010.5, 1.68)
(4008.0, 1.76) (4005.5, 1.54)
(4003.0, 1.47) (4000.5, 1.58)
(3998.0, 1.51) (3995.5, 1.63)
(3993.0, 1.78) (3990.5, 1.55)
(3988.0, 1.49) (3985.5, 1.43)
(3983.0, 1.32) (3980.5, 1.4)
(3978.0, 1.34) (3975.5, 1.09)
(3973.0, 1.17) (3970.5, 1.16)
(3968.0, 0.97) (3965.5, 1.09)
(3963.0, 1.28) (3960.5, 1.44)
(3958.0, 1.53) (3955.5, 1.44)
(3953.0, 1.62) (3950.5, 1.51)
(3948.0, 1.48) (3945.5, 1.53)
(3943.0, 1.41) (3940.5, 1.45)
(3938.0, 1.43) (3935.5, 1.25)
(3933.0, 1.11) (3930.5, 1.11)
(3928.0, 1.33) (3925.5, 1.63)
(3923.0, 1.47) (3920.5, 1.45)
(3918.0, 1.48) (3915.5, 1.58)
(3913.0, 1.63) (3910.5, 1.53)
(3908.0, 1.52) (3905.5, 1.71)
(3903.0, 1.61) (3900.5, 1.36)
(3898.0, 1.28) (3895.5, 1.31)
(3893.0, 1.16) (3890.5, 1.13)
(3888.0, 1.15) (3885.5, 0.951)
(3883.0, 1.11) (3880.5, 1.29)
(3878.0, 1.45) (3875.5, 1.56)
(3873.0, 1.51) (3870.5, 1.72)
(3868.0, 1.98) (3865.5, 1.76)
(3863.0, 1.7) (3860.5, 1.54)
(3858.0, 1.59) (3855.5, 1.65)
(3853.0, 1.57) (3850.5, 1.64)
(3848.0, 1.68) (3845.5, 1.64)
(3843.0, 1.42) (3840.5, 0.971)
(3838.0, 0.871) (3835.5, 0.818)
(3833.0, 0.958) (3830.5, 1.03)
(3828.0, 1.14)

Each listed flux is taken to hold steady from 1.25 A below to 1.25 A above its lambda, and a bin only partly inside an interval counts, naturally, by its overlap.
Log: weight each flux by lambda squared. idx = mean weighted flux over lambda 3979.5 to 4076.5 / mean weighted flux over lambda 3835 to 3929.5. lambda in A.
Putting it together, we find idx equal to 1.2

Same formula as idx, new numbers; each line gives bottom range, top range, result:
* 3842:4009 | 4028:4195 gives 1.16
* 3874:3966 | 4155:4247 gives 1.29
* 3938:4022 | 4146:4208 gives 1.15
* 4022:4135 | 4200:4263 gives 1.09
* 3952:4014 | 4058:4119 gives 1.07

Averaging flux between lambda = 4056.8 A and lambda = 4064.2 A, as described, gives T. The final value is 1.58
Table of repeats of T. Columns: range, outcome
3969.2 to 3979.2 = 1.19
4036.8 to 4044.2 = 1.77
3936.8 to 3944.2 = 1.43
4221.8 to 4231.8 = 1.58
